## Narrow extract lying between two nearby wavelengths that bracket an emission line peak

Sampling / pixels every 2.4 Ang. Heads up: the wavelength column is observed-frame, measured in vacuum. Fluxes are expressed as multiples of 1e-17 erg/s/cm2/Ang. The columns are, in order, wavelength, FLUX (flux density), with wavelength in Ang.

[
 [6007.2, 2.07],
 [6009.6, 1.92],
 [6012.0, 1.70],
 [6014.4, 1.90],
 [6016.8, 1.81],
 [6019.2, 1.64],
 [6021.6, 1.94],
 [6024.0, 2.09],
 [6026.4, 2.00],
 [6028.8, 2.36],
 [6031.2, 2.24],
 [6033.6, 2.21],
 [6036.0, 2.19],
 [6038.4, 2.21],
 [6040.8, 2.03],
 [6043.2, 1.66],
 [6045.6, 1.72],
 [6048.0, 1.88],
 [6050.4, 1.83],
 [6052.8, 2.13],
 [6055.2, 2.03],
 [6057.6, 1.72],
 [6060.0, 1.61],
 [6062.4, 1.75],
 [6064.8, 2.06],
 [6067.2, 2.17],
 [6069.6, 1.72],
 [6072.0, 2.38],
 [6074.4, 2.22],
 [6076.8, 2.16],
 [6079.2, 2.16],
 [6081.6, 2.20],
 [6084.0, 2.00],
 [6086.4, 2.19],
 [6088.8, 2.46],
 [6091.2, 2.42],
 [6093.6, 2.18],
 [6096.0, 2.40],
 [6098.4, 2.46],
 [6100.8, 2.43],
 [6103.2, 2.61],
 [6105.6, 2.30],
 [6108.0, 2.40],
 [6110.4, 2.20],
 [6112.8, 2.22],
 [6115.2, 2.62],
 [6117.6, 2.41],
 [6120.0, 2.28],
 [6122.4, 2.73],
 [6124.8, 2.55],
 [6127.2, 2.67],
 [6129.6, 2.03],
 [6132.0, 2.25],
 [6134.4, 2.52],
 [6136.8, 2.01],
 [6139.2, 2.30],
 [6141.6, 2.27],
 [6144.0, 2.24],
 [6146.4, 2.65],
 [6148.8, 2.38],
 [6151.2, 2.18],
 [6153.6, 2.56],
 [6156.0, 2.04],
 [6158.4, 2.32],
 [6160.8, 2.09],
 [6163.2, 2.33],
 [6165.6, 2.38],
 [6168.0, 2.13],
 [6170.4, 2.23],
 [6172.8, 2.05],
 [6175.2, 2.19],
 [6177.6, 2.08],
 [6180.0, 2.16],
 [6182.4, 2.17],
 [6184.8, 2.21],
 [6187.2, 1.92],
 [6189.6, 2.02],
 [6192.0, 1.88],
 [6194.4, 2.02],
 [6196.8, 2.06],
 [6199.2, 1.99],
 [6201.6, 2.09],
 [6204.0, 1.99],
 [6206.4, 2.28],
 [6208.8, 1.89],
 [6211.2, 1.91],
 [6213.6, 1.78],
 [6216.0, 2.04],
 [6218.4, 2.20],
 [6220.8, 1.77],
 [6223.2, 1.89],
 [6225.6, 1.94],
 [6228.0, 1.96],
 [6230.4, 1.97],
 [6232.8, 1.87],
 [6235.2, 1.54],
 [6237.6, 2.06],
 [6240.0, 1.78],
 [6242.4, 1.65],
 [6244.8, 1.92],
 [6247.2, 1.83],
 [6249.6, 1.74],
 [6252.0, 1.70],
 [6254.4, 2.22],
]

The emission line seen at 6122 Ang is Mg II 2798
